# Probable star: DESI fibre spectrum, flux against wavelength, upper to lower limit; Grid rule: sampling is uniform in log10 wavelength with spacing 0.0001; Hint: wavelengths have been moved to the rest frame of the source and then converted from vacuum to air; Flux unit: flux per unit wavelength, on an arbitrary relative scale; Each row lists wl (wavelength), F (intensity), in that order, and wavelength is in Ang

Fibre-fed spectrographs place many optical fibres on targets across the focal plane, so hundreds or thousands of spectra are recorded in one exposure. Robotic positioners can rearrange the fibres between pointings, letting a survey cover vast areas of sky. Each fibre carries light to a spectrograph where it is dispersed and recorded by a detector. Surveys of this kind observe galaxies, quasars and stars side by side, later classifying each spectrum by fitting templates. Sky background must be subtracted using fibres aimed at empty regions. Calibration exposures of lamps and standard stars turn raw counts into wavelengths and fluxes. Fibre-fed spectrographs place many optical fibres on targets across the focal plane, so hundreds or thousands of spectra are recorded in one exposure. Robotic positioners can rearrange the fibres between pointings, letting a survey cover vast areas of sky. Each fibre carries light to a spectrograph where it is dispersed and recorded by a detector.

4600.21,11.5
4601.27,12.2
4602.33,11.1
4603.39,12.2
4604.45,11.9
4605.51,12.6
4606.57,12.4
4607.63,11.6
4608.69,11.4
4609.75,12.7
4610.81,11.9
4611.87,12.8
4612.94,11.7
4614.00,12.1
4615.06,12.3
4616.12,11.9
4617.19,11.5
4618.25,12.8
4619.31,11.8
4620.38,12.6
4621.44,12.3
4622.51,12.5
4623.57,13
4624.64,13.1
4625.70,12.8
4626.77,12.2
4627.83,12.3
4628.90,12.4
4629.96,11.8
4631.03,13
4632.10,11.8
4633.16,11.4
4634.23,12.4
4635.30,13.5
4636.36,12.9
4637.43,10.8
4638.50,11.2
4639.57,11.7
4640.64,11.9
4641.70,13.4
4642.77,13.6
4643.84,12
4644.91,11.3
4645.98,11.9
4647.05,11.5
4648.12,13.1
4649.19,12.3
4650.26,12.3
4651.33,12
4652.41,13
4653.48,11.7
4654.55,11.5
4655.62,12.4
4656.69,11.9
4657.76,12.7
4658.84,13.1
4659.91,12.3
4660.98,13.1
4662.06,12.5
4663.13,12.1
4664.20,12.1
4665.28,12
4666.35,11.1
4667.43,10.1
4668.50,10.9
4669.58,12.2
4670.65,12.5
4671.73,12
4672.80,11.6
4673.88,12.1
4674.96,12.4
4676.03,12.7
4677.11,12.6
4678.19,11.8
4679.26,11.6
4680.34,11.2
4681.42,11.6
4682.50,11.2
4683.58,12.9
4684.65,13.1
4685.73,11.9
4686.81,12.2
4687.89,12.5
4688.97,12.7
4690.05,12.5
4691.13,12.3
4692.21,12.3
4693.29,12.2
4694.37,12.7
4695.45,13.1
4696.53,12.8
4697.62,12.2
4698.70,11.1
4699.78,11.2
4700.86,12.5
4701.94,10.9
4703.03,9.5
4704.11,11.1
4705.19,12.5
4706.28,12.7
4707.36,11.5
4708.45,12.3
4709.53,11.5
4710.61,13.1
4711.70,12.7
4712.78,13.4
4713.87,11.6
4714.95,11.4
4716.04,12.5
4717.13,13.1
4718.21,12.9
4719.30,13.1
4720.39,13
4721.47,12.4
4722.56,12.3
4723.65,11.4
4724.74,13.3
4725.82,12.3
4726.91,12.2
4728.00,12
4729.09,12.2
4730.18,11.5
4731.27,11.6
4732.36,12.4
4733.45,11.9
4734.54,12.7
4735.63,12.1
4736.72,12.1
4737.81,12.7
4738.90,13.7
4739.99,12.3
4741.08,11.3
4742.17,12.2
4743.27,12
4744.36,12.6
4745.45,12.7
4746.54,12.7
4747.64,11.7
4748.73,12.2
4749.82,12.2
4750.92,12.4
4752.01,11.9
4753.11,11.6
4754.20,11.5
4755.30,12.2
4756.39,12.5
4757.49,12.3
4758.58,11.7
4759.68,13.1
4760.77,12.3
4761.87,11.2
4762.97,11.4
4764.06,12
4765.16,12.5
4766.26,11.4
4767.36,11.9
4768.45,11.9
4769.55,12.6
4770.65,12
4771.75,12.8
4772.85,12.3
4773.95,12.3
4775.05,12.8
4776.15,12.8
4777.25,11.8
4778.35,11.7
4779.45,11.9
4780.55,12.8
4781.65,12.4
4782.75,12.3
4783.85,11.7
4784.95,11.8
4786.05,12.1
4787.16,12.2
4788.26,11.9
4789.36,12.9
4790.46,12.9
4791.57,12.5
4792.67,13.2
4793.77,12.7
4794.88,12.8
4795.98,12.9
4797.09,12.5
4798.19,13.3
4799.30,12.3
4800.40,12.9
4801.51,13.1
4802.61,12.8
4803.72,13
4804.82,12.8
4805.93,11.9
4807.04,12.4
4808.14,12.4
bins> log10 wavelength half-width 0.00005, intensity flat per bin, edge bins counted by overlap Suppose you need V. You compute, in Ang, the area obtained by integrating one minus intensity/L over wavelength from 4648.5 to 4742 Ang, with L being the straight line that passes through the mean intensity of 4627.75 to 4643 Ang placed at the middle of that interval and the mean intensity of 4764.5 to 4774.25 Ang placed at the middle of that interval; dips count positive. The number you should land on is 0.4 Ang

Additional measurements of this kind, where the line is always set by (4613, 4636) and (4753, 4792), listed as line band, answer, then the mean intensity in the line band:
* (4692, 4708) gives 0.5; 11.9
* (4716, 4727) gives -0.3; 12.6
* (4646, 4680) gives 0.6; 12.1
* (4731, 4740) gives -0.1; 12.4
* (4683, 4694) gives -0.2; 12.5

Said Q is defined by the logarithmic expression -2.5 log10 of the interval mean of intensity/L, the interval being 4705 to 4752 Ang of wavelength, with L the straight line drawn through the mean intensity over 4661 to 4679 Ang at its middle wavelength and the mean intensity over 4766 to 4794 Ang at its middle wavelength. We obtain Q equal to -0.02 mag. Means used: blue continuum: 11.9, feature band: 12.3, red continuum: 12.3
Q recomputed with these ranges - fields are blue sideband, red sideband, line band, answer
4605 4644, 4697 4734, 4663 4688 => 0.02 mag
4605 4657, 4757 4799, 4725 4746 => 0.00 mag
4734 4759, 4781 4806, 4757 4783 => 0.02 mag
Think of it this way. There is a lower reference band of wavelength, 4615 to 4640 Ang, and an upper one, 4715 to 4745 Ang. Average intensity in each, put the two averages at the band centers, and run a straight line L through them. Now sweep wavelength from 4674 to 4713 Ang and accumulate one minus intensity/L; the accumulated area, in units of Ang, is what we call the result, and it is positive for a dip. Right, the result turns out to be 0.6 Ang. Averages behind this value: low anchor 12.2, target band 12.1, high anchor 12.3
